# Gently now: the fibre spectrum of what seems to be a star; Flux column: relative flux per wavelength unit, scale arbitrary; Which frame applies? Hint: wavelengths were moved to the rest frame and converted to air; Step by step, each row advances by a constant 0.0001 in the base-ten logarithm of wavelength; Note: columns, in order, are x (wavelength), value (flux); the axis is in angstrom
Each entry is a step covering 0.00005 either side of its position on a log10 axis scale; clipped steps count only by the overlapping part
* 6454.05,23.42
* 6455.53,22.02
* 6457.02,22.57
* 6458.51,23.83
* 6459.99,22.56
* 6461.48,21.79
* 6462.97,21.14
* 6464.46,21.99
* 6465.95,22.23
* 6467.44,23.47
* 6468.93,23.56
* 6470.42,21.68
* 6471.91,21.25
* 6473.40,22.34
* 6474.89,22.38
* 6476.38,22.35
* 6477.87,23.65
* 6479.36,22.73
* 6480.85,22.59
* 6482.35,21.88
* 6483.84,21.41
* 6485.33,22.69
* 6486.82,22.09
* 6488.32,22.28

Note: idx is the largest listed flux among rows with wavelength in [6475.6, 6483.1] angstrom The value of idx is 23.65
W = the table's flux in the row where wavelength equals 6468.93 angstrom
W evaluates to 23.56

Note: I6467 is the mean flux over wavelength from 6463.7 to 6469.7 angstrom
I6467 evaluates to 22.8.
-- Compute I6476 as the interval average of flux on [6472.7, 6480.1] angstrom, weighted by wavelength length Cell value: 22.7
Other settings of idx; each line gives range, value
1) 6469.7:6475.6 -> 22.38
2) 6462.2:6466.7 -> 22.23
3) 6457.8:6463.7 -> 23.83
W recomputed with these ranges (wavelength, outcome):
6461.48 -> 21.79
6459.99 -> 22.56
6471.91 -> 21.25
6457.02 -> 22.57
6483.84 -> 21.41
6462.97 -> 21.14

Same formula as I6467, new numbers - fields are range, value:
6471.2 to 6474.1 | 21.8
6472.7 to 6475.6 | 22.4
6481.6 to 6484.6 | 21.7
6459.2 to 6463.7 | 21.9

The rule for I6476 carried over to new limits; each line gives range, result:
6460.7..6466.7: 21.8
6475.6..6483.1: 22.6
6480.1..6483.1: 22.2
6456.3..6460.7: 23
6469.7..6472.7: 21.5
